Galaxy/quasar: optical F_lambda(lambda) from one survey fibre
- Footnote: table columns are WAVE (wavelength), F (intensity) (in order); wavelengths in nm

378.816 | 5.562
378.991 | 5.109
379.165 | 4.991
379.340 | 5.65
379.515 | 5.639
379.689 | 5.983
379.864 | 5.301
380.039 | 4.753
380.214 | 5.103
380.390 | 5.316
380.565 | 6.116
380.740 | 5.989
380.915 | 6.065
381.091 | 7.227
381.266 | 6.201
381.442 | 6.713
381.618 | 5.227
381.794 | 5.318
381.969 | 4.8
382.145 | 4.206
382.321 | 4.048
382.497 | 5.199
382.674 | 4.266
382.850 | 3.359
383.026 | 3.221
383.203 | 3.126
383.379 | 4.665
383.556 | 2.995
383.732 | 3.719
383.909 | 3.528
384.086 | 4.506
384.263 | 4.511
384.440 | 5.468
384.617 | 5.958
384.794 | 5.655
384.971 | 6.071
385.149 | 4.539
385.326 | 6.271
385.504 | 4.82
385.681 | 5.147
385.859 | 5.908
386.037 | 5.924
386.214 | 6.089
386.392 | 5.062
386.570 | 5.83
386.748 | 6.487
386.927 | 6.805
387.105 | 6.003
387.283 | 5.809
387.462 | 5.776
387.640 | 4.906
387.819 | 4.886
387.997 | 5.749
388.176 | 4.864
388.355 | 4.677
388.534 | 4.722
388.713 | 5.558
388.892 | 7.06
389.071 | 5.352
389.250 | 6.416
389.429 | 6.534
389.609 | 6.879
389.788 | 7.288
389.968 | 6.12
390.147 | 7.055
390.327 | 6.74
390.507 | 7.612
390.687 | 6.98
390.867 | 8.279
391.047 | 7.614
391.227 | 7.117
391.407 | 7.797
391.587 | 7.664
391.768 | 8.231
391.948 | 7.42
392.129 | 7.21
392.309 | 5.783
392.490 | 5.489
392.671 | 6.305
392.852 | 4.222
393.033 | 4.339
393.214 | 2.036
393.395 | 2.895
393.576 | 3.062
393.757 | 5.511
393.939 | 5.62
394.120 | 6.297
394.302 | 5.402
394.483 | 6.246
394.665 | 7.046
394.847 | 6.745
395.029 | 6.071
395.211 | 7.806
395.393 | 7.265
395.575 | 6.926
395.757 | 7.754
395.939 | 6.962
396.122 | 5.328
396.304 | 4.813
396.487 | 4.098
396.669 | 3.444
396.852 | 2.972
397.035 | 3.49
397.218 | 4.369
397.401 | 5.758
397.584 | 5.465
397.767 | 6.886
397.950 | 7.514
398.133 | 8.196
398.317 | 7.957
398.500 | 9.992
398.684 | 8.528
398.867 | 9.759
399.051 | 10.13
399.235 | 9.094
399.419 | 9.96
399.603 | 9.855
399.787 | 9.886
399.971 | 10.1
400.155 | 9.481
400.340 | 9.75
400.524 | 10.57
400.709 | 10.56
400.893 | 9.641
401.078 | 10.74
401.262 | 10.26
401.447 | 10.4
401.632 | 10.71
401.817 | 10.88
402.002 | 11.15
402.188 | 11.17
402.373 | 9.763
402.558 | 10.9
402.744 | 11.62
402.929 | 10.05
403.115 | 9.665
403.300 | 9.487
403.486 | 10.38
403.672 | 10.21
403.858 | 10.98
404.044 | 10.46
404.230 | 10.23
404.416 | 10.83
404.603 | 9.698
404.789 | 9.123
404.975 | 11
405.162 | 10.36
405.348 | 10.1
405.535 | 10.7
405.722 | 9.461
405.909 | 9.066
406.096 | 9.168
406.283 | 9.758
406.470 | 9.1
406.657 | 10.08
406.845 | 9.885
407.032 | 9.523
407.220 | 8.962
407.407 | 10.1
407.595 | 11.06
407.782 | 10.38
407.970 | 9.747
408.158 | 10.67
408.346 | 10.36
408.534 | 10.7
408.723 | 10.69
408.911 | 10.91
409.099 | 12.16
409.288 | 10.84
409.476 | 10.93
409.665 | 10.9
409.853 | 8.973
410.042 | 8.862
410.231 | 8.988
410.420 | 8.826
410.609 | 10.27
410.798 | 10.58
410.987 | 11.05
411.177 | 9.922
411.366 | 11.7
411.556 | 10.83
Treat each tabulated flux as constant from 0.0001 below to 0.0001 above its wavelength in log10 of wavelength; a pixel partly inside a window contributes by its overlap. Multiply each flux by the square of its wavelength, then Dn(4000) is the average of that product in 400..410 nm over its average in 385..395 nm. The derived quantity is 1.85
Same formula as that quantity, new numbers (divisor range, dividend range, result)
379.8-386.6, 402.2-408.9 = 2.24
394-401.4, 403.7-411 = 1.40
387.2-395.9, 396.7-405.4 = 1.59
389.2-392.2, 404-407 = 1.47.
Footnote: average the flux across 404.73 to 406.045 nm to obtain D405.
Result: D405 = 9.97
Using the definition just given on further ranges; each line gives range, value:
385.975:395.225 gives 6.05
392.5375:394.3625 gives 4.58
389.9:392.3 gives 7.33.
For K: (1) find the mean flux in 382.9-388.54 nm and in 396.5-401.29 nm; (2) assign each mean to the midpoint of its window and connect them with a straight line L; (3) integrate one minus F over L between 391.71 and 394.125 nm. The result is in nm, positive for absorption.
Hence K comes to 0.54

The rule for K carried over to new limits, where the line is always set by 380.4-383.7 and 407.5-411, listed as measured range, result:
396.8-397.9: 0.41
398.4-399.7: -0.20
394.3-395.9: 0.14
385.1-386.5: 0.04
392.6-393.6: 0.46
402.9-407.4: -0.20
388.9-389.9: -0.02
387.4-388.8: 0.23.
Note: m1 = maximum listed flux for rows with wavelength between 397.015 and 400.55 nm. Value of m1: 10.57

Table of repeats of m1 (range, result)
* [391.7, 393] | 8.231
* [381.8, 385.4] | 6.271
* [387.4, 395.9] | 8.279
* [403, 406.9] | 11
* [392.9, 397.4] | 7.806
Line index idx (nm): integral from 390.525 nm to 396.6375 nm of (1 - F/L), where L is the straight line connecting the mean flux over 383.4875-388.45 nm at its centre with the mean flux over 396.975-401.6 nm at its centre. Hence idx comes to 0.94 nm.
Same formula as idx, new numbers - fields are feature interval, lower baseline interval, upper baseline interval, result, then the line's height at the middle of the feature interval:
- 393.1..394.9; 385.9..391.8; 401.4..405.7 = 0.64 nm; 7.77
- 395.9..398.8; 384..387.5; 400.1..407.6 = 0.87 nm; 8.53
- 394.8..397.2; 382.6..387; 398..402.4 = 0.82 nm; 8.57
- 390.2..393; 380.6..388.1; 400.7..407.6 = 0.03 nm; 7.02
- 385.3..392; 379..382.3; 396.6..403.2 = 0.65 nm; 6.95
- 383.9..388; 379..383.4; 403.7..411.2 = 0.36 nm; 6.05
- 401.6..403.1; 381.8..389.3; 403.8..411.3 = -0.30 nm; 8.95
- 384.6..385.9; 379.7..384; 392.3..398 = -0.13 nm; 5.01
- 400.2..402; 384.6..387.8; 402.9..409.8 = -0.27 nm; 9.03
